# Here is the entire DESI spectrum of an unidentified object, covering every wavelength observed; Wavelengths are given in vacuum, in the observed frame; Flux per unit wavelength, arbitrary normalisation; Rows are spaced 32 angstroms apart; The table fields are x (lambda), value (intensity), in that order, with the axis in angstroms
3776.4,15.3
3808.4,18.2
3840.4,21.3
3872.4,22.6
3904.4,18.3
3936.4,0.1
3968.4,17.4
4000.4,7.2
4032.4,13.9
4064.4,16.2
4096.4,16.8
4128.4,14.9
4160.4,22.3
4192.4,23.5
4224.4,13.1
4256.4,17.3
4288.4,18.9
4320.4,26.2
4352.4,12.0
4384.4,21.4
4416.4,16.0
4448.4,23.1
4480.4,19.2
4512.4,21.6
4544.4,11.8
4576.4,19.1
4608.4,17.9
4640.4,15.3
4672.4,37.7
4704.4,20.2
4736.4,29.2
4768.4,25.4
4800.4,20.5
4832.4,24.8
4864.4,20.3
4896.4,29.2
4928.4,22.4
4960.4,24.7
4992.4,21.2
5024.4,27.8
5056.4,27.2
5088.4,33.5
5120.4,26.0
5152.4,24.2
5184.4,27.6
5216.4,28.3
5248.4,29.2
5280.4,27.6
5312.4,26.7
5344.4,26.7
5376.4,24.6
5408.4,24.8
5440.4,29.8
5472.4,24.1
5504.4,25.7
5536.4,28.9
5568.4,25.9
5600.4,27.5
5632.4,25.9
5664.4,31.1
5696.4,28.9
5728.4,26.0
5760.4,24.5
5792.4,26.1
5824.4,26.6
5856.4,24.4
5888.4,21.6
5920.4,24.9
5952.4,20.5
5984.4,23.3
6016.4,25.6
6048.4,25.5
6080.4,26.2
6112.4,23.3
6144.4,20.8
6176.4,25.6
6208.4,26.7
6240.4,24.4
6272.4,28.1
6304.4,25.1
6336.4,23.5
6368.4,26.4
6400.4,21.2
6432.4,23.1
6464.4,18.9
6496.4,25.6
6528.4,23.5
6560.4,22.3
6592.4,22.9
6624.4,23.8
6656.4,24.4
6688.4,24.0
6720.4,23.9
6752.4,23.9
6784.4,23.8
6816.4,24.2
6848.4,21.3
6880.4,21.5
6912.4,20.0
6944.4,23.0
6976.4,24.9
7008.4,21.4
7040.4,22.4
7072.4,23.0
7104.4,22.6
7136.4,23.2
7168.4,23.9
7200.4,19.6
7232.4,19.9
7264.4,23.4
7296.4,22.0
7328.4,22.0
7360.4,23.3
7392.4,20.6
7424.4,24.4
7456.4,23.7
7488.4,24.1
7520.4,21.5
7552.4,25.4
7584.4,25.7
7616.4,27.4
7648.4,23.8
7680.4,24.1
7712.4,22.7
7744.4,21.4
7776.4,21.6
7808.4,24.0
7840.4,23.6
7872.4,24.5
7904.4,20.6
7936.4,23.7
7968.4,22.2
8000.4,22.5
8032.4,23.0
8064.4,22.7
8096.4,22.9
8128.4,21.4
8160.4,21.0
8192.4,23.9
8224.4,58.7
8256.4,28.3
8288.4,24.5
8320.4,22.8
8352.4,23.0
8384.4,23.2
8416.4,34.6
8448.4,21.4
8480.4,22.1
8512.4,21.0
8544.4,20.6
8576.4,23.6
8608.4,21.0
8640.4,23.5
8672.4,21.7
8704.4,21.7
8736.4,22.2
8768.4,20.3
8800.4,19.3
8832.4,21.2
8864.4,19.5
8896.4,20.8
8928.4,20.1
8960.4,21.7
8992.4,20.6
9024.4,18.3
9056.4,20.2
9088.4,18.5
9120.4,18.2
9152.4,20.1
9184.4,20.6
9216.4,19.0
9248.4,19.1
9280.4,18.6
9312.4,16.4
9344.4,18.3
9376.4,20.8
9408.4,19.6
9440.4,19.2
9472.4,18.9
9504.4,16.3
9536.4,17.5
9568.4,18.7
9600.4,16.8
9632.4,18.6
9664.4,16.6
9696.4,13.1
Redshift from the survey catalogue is 0.25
